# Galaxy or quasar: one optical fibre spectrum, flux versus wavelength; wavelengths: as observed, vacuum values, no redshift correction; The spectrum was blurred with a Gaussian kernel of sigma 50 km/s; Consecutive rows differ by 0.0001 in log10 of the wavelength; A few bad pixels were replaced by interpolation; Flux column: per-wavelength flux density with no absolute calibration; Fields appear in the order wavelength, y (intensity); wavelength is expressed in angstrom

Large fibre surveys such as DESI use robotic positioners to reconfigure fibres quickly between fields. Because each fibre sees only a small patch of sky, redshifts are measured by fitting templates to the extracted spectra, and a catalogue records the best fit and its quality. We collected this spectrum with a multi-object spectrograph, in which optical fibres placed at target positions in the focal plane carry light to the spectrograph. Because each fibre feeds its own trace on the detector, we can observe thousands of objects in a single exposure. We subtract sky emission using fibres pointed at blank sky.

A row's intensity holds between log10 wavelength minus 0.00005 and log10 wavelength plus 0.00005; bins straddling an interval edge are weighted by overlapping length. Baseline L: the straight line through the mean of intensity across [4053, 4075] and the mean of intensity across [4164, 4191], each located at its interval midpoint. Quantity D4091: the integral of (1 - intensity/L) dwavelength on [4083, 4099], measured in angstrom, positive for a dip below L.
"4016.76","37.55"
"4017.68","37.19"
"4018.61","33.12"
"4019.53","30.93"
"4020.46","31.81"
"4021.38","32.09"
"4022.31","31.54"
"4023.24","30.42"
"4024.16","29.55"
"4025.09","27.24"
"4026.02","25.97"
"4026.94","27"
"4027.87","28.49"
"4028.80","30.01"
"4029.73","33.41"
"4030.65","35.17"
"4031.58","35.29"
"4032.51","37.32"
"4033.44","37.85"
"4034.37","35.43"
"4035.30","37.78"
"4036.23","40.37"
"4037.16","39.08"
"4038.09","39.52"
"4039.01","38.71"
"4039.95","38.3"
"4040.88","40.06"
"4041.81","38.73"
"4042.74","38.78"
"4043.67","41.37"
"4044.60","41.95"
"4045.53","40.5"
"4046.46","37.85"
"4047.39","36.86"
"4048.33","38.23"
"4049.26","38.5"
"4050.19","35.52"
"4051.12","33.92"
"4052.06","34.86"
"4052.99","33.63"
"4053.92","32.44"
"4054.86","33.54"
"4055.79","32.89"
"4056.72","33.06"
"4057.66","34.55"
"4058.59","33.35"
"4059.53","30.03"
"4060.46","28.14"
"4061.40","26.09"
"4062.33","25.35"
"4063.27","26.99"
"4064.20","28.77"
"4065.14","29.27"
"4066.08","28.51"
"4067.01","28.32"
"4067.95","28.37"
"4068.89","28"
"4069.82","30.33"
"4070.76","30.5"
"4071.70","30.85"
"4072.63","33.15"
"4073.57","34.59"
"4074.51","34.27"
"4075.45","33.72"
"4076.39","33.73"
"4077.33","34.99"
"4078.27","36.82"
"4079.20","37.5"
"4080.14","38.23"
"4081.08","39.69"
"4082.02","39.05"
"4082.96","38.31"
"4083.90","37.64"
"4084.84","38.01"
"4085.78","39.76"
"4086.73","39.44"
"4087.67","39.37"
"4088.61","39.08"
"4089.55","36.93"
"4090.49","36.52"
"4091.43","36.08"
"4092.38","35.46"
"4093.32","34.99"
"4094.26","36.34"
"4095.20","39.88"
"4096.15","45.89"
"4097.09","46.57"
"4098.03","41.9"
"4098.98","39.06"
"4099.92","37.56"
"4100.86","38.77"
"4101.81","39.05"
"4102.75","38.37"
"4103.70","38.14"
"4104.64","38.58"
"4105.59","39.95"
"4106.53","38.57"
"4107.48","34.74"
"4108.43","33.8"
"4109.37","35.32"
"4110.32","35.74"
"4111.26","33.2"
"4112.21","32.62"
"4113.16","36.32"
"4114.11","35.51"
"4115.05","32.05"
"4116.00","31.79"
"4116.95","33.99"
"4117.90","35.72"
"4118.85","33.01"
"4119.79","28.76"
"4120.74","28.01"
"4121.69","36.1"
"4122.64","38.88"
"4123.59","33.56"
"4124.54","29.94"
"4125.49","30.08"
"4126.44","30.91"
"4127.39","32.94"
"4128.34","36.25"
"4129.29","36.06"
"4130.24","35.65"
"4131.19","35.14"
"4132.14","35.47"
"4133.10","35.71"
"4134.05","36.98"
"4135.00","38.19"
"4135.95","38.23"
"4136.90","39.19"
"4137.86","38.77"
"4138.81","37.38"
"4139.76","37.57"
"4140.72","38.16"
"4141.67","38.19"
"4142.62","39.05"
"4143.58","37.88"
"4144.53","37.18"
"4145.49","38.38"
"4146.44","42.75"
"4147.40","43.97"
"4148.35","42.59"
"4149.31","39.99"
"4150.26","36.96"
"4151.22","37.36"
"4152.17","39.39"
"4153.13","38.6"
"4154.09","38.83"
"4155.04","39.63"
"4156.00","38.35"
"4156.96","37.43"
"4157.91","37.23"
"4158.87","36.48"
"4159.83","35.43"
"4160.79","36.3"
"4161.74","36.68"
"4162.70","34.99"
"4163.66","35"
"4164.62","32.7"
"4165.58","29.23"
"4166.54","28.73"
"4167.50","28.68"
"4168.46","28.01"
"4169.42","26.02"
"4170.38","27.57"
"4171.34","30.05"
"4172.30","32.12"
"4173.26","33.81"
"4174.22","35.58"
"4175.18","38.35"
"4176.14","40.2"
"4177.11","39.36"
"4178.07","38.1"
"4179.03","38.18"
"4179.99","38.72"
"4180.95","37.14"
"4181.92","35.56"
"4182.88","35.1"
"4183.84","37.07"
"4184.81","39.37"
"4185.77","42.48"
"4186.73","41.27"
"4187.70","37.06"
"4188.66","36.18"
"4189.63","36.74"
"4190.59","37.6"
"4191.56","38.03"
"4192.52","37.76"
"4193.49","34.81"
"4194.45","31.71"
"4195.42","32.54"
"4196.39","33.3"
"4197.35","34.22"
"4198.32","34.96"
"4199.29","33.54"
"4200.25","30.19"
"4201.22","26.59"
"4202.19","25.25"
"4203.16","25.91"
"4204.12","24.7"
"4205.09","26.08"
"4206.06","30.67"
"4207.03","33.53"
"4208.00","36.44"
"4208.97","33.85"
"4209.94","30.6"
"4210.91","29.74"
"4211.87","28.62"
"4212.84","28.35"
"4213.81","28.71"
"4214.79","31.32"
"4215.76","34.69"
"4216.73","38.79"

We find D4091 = -3.7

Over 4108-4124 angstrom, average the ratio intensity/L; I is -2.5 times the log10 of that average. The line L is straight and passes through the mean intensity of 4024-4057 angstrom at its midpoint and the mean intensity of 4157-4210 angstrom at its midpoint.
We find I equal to 0.03 mag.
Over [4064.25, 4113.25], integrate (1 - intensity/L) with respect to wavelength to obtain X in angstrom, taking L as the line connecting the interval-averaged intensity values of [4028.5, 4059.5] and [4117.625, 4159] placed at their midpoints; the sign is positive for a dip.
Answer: 0.7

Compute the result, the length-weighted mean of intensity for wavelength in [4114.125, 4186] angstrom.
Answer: 35.8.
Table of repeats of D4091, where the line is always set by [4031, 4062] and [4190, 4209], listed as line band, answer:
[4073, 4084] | -0.37 angstrom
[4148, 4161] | -1.92 angstrom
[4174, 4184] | -1.54 angstrom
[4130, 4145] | -1.66 angstrom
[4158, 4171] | 0.35 angstrom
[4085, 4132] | -2.27 angstrom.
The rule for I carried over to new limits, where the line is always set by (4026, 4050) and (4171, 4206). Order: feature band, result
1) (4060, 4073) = 0.26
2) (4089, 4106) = -0.08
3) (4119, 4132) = 0.07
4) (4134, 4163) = -0.09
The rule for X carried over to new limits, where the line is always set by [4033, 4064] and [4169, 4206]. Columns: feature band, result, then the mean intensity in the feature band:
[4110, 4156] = -2.0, 36.3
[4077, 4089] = -1.1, 38.3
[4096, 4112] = -1.5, 38.3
